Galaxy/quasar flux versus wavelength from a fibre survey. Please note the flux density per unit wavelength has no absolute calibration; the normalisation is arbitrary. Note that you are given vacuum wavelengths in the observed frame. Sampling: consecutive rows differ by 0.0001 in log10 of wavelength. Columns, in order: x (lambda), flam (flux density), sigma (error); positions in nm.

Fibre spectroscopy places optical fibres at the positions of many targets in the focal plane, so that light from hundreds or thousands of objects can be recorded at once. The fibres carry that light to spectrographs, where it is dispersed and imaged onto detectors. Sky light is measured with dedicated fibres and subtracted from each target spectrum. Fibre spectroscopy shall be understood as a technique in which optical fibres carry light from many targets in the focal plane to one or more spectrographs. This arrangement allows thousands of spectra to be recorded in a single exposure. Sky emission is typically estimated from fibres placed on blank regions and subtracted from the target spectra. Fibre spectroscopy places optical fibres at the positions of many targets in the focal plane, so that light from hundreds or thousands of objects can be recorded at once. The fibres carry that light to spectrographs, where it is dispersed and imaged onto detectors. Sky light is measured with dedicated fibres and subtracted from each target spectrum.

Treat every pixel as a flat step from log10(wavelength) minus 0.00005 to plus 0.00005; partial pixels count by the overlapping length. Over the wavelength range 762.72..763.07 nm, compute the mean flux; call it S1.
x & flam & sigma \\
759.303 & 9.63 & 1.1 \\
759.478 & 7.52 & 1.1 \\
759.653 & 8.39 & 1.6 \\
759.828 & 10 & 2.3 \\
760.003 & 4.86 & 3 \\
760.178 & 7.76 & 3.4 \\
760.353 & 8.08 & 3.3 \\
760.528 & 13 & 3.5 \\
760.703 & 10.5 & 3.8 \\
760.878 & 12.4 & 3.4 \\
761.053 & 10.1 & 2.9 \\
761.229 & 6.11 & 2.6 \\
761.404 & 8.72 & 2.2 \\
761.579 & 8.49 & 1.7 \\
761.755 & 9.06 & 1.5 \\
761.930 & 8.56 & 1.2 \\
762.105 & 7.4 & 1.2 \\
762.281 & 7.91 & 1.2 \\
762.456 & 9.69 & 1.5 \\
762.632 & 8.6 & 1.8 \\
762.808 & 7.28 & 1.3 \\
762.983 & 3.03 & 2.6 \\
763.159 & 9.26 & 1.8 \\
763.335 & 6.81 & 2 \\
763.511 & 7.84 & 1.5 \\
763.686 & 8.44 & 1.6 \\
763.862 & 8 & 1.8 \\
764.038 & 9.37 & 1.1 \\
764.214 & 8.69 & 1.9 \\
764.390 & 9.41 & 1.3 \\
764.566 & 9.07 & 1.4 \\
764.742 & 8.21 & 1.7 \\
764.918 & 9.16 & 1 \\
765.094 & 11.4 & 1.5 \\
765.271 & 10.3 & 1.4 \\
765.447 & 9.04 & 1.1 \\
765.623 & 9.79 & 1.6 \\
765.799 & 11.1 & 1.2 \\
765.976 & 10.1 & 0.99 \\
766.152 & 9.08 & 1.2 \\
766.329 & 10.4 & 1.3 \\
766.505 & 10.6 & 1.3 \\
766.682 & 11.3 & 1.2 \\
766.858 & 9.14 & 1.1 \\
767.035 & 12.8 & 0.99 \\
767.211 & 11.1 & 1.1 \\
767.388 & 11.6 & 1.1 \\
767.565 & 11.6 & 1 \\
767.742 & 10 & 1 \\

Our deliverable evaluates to 5.17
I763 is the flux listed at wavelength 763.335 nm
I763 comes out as 6.81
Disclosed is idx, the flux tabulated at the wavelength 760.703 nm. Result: 10.5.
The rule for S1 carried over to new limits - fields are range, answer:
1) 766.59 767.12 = 11.1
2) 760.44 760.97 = 12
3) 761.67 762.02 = 8.82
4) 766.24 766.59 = 10.5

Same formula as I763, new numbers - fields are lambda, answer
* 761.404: 8.72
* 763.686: 8.44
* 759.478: 7.52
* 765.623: 9.79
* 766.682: 11.3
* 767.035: 12.8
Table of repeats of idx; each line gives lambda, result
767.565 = 11.6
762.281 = 7.91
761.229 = 6.11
